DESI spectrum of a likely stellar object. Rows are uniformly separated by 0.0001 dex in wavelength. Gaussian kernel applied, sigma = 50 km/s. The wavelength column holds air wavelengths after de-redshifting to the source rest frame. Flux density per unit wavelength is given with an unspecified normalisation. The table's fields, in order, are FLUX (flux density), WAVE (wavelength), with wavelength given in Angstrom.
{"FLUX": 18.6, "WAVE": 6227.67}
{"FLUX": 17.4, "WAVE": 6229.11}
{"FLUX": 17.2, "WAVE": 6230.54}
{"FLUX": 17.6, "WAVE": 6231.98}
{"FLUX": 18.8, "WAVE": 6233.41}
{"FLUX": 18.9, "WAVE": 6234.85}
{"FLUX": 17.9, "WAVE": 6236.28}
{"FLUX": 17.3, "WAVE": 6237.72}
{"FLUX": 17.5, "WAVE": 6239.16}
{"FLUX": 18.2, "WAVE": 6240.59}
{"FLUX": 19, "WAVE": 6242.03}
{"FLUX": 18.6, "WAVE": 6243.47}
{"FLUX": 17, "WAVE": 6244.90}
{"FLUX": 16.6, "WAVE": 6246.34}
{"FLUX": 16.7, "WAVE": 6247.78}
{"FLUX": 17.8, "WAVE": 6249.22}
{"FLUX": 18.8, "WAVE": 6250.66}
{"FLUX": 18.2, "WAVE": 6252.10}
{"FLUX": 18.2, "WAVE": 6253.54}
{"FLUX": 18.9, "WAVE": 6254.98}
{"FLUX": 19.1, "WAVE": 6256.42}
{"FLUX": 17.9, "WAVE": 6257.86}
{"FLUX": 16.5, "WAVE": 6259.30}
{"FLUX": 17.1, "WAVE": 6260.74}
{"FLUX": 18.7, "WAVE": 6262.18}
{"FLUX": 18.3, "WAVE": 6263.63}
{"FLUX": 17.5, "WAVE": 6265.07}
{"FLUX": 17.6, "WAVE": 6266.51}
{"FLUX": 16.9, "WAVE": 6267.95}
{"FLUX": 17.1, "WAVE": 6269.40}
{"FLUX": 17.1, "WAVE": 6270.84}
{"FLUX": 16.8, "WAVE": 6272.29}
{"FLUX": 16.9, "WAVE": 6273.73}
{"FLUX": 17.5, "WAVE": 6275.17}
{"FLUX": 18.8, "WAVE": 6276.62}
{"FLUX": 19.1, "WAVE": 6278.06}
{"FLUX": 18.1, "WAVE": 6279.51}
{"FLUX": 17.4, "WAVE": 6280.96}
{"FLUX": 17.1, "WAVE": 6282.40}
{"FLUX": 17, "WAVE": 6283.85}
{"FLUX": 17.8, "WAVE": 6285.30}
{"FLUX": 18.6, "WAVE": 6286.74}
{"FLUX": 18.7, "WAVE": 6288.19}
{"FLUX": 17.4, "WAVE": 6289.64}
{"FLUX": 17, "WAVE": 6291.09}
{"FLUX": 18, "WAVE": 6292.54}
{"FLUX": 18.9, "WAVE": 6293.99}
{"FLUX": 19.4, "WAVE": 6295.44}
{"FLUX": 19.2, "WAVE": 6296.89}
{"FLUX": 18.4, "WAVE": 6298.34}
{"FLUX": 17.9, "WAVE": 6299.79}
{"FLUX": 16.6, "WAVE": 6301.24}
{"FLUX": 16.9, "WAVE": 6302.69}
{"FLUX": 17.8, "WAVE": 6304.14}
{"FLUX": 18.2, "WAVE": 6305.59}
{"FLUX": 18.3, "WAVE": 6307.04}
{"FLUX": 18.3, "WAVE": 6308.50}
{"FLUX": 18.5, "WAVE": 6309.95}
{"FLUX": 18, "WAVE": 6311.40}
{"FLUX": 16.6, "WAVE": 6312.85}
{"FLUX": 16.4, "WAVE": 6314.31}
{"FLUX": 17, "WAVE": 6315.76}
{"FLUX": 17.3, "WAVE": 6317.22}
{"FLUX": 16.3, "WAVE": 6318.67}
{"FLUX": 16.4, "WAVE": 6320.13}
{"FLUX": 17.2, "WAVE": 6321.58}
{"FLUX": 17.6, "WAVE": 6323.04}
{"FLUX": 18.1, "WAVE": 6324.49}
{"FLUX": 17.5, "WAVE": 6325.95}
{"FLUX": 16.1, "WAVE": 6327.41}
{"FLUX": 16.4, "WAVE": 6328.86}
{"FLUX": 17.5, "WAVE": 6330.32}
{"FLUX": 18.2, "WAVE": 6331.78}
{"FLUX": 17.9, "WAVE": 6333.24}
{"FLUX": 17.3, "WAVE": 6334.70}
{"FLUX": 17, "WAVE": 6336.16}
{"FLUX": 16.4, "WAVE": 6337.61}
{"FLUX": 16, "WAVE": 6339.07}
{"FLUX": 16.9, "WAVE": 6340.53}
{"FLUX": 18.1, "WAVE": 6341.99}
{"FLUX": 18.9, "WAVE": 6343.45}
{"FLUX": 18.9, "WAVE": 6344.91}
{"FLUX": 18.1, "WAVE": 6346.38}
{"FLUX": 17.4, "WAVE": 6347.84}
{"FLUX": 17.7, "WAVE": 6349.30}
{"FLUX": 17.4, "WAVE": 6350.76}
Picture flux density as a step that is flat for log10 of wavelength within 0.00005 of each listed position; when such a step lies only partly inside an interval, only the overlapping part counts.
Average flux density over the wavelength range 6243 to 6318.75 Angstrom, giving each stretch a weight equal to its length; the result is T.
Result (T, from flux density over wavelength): 17.8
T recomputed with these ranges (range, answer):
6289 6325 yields 17.7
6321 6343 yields 17.2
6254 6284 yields 17.7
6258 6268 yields 17.6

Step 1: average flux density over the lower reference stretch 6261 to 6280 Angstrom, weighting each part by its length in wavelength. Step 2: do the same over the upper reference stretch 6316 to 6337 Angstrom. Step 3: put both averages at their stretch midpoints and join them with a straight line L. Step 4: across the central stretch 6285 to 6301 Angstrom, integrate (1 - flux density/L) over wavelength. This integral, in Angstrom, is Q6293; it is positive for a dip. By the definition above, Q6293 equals -0.7 Angstrom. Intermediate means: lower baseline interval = 17.7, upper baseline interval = 17.2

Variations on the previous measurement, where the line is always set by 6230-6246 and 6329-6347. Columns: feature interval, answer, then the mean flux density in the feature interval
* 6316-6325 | 0.26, 17.1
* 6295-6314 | -0.28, 18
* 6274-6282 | -0.12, 18.1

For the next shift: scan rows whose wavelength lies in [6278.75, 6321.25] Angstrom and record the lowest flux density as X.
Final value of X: 16.3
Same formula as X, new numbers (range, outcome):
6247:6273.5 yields 16.5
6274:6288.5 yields 17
